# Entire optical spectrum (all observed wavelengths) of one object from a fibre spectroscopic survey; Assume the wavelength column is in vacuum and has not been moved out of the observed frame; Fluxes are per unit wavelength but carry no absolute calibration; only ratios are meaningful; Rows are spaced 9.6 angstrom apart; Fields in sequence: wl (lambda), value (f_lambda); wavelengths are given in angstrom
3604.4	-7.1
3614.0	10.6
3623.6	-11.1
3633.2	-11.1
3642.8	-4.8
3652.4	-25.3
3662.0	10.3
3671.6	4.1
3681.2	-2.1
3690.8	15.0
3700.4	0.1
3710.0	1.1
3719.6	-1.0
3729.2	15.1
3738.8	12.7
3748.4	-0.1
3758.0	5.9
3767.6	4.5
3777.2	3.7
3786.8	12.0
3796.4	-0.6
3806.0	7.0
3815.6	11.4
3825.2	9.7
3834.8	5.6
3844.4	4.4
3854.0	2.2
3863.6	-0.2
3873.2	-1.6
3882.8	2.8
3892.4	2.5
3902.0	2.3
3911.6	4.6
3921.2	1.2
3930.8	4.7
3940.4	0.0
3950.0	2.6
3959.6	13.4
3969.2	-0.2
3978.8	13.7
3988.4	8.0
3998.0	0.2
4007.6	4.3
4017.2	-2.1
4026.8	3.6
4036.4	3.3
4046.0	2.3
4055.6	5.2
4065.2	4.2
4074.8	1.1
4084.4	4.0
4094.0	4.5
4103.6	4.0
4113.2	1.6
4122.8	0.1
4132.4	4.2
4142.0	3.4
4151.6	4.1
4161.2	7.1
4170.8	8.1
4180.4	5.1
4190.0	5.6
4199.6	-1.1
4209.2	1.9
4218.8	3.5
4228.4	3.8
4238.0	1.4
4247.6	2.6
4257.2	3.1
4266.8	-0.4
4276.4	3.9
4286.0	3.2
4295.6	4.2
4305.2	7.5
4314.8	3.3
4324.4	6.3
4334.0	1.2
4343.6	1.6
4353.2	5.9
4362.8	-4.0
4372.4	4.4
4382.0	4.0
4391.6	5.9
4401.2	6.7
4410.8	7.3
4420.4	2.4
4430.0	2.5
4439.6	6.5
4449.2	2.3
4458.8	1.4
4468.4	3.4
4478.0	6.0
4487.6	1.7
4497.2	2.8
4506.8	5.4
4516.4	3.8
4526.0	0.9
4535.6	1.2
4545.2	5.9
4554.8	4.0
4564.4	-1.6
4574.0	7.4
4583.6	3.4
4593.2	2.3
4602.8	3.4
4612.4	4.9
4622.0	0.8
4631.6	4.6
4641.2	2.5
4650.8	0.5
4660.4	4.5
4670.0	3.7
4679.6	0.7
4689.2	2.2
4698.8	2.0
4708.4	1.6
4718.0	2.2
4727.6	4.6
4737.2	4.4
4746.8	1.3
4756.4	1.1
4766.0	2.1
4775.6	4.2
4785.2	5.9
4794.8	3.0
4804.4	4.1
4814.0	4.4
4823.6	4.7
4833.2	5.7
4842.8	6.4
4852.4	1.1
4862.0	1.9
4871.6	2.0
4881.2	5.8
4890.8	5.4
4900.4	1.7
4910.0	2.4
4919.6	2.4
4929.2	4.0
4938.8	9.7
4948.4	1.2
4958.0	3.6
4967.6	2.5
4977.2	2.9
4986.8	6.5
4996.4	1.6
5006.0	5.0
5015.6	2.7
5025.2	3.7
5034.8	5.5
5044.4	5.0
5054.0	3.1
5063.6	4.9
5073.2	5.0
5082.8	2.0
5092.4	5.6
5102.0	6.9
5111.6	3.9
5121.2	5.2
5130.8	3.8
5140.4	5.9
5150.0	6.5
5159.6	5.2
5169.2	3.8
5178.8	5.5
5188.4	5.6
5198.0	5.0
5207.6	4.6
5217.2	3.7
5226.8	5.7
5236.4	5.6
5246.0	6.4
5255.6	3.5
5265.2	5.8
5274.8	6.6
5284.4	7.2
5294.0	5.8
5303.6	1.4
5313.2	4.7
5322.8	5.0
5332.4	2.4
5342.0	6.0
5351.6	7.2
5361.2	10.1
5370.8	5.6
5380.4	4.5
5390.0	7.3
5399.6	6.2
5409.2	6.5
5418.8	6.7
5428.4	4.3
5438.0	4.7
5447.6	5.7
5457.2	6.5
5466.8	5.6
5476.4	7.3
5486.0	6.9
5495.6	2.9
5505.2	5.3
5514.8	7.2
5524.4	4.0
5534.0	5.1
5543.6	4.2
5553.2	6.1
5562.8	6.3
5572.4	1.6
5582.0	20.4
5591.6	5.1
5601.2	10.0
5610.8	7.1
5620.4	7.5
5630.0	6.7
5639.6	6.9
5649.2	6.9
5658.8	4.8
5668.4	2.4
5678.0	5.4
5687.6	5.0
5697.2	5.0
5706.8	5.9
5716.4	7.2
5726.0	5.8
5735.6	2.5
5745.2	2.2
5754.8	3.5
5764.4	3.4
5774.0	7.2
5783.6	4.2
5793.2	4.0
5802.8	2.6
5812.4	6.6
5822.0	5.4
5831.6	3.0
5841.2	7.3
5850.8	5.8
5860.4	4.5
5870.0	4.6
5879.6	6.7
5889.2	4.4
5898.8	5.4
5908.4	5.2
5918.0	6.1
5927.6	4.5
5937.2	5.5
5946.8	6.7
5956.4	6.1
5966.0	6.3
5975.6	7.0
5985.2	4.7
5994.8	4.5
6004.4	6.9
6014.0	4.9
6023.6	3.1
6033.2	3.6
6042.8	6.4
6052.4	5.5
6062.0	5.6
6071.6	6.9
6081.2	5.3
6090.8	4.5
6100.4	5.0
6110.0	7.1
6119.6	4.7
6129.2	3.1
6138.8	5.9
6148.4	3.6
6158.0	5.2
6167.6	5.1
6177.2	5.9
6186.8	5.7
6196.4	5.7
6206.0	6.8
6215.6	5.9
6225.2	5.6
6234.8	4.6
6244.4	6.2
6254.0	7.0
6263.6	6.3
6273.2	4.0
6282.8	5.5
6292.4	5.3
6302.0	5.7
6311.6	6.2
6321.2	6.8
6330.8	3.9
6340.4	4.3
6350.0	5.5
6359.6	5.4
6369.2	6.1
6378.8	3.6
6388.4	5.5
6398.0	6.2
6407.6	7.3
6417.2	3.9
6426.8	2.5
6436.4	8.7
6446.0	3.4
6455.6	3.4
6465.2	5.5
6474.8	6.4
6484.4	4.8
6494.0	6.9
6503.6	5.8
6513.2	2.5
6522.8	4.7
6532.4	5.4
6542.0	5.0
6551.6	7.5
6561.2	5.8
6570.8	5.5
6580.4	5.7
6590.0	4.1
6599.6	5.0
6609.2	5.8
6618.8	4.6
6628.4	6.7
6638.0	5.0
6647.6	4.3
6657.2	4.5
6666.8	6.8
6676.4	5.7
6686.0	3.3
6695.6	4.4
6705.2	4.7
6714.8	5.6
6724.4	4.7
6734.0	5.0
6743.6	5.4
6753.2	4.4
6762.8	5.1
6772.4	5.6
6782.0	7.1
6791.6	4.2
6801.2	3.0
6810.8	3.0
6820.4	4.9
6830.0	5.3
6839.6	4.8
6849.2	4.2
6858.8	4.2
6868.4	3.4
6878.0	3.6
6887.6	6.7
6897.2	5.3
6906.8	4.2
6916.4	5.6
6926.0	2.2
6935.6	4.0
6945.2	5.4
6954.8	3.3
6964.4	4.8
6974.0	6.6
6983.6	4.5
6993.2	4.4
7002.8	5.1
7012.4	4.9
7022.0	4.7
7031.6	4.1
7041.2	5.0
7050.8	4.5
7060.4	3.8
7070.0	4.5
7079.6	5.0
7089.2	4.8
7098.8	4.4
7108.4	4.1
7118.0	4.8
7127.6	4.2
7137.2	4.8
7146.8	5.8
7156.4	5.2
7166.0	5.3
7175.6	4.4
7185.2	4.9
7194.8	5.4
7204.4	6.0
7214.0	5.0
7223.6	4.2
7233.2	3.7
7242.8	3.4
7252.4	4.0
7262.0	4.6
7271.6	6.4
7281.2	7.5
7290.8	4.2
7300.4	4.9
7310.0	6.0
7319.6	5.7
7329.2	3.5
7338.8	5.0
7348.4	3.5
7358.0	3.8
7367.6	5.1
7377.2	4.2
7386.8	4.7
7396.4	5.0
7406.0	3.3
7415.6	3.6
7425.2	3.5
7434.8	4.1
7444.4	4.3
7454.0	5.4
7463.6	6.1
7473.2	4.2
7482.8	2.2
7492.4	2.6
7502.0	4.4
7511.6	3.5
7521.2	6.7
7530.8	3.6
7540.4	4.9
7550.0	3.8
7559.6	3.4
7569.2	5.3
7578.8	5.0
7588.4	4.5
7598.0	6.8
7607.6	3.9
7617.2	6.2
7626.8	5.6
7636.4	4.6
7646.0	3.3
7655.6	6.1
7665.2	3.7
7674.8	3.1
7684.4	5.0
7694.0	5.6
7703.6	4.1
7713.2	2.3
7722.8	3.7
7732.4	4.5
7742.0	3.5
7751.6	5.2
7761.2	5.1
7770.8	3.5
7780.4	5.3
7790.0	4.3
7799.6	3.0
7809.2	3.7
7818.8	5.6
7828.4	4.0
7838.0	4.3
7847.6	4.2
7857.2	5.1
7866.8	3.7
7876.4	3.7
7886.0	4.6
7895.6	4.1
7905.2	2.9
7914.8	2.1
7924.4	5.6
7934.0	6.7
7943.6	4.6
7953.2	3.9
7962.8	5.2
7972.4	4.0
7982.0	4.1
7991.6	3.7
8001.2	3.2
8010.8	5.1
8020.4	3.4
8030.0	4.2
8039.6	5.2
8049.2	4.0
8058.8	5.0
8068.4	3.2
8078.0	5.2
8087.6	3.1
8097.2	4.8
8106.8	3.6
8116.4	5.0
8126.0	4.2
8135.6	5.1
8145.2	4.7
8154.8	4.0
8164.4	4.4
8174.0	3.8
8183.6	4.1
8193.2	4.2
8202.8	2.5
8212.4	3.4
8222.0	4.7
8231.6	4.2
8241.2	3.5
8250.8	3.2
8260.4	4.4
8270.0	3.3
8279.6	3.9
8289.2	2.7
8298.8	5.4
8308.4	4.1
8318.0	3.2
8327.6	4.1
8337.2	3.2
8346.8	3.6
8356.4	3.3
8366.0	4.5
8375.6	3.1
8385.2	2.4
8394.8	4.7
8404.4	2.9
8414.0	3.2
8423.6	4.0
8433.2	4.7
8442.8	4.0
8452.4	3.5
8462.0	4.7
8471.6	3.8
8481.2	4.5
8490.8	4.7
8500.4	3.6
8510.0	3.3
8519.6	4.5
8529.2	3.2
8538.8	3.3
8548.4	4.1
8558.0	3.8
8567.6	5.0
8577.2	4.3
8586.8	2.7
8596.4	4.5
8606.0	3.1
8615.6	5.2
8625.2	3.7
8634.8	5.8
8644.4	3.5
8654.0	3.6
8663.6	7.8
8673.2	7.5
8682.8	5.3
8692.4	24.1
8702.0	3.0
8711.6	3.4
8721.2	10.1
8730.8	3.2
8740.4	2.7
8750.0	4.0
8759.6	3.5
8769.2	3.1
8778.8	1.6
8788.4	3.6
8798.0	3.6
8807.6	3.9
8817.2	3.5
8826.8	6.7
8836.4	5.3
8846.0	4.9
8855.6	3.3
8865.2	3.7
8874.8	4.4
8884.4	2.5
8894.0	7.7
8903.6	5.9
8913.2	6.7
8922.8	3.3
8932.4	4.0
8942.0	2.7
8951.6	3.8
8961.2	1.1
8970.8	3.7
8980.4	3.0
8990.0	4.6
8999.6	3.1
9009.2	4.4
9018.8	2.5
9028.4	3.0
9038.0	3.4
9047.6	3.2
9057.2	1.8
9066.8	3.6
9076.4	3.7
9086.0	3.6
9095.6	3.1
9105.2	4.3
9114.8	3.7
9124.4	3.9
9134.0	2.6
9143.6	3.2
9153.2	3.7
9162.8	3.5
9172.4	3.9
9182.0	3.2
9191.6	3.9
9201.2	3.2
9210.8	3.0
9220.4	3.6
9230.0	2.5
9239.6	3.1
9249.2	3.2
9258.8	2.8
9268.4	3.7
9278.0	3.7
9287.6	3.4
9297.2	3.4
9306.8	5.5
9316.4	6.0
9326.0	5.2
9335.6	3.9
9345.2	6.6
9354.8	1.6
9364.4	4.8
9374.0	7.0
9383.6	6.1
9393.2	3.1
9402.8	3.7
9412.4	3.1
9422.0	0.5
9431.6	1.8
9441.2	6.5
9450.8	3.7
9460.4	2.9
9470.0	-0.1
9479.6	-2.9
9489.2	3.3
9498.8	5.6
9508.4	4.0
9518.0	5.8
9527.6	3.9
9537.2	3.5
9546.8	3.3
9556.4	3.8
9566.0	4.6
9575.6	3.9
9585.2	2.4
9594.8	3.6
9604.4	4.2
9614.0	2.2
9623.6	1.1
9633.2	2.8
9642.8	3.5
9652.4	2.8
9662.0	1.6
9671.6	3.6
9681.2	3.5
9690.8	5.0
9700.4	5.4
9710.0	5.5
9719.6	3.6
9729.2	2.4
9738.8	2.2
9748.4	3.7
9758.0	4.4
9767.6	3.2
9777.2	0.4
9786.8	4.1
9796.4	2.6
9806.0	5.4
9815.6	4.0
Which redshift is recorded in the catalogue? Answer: 0.32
